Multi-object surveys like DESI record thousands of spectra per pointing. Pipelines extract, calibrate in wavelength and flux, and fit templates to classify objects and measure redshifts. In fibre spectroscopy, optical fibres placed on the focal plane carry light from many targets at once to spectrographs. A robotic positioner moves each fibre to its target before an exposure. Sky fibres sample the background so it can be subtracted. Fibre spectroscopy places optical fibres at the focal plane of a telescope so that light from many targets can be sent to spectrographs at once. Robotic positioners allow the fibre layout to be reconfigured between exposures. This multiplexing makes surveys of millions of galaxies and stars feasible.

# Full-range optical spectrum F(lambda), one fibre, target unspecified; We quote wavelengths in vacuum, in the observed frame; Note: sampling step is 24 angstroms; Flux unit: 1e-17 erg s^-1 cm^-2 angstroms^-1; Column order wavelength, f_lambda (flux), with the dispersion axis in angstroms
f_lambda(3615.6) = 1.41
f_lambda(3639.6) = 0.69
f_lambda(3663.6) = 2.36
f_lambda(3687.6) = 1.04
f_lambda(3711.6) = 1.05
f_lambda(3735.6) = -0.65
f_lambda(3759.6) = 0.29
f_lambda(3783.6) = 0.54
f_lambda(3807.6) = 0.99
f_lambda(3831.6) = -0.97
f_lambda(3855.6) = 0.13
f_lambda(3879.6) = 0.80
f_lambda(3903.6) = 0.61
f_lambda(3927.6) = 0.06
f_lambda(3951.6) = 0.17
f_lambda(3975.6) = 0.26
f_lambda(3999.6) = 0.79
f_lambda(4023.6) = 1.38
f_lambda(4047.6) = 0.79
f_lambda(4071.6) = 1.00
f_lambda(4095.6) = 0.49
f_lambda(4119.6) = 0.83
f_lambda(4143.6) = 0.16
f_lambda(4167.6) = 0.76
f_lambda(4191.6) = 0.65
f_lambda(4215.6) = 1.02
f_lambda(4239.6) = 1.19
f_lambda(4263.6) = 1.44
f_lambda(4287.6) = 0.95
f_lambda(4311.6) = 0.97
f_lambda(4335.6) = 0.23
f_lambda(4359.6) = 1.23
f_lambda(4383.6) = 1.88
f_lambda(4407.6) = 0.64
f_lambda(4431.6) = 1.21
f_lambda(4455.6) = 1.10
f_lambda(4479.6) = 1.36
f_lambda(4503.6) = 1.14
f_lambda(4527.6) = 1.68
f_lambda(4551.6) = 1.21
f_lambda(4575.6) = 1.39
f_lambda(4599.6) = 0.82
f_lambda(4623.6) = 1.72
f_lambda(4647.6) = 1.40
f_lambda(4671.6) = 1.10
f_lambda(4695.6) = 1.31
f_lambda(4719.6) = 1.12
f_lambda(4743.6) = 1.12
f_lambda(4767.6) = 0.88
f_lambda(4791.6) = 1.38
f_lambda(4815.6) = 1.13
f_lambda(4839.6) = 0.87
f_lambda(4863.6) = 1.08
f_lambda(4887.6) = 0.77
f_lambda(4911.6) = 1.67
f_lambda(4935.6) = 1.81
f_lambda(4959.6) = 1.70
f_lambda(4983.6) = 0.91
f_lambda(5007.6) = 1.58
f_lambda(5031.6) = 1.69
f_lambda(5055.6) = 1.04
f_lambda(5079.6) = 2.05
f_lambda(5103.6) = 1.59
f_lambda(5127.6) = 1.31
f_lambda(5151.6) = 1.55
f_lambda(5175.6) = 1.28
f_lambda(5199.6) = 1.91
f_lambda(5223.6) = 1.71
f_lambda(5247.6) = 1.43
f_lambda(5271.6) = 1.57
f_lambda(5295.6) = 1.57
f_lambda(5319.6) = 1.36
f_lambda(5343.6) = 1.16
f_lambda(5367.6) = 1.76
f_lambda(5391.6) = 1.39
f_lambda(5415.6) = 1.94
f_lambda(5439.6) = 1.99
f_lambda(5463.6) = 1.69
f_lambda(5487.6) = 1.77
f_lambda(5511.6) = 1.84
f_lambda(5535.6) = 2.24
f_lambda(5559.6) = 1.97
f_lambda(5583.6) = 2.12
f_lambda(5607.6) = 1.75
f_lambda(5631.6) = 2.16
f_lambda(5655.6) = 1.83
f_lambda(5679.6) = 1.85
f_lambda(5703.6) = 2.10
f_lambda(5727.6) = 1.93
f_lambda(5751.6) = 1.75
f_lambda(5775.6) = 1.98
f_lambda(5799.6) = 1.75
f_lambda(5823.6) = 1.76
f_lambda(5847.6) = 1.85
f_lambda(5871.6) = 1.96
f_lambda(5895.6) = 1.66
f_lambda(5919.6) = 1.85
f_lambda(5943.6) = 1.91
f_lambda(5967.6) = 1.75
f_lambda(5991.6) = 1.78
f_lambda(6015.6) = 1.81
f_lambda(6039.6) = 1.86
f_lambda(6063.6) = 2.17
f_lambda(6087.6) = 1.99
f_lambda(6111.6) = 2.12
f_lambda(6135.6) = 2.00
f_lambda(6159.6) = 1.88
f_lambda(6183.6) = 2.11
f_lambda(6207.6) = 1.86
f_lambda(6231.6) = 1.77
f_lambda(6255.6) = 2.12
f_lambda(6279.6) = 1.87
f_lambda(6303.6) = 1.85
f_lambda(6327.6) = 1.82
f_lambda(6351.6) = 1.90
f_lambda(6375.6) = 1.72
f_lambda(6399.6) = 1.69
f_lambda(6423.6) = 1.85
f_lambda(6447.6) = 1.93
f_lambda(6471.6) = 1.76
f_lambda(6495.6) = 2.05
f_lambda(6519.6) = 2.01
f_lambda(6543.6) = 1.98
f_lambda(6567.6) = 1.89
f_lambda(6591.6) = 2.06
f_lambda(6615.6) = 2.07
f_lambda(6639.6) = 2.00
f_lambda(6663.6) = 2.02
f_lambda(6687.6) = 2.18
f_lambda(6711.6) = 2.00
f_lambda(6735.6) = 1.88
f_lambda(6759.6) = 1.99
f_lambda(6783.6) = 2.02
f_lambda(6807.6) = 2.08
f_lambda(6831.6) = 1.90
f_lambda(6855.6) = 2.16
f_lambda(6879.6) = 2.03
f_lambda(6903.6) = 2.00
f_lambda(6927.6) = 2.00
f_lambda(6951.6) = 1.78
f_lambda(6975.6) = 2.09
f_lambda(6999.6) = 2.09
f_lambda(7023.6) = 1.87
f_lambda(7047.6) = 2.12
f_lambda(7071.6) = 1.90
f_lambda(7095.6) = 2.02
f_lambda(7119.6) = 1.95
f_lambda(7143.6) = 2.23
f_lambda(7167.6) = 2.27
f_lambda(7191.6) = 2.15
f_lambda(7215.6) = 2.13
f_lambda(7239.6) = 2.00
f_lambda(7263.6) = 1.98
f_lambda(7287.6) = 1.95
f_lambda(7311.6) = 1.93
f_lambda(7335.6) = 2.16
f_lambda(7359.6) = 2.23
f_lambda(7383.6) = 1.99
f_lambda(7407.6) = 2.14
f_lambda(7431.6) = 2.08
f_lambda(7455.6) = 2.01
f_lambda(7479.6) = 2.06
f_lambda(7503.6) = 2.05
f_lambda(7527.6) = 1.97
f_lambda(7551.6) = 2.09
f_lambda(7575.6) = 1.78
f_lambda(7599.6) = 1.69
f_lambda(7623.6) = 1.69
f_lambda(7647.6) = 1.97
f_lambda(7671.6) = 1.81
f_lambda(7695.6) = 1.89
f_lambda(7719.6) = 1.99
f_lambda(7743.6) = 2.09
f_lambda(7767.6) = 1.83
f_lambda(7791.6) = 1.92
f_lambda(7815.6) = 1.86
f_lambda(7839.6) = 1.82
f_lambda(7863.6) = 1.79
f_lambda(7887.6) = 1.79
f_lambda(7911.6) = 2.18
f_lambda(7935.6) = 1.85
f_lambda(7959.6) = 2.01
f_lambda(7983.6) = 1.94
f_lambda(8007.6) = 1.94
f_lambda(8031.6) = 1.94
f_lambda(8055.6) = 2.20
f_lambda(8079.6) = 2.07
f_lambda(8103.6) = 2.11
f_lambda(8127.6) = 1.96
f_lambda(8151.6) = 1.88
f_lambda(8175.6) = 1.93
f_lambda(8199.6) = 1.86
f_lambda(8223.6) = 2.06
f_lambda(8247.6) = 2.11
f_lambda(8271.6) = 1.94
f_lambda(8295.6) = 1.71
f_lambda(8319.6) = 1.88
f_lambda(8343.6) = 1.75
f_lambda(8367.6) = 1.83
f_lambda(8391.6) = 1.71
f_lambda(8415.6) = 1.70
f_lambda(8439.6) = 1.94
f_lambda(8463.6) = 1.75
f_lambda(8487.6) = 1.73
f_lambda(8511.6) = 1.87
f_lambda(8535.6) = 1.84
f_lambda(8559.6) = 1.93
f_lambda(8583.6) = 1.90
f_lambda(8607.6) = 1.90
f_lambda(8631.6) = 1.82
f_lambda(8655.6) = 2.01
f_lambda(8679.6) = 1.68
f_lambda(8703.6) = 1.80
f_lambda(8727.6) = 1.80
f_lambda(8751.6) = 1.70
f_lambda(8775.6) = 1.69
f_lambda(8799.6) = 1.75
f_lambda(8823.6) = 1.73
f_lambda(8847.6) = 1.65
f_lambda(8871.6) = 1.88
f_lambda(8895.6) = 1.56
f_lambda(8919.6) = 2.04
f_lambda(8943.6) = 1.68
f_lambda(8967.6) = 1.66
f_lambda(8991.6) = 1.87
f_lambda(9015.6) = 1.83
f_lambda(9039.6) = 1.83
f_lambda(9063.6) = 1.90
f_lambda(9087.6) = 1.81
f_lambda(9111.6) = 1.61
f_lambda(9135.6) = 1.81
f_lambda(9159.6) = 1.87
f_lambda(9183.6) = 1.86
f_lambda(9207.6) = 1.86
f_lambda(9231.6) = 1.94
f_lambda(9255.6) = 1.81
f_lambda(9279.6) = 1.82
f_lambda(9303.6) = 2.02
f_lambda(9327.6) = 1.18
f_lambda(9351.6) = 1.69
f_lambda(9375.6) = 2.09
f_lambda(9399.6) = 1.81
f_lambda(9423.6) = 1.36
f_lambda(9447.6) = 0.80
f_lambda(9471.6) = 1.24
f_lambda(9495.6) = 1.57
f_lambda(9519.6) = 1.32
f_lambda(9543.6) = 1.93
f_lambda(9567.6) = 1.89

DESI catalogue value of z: 0.229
